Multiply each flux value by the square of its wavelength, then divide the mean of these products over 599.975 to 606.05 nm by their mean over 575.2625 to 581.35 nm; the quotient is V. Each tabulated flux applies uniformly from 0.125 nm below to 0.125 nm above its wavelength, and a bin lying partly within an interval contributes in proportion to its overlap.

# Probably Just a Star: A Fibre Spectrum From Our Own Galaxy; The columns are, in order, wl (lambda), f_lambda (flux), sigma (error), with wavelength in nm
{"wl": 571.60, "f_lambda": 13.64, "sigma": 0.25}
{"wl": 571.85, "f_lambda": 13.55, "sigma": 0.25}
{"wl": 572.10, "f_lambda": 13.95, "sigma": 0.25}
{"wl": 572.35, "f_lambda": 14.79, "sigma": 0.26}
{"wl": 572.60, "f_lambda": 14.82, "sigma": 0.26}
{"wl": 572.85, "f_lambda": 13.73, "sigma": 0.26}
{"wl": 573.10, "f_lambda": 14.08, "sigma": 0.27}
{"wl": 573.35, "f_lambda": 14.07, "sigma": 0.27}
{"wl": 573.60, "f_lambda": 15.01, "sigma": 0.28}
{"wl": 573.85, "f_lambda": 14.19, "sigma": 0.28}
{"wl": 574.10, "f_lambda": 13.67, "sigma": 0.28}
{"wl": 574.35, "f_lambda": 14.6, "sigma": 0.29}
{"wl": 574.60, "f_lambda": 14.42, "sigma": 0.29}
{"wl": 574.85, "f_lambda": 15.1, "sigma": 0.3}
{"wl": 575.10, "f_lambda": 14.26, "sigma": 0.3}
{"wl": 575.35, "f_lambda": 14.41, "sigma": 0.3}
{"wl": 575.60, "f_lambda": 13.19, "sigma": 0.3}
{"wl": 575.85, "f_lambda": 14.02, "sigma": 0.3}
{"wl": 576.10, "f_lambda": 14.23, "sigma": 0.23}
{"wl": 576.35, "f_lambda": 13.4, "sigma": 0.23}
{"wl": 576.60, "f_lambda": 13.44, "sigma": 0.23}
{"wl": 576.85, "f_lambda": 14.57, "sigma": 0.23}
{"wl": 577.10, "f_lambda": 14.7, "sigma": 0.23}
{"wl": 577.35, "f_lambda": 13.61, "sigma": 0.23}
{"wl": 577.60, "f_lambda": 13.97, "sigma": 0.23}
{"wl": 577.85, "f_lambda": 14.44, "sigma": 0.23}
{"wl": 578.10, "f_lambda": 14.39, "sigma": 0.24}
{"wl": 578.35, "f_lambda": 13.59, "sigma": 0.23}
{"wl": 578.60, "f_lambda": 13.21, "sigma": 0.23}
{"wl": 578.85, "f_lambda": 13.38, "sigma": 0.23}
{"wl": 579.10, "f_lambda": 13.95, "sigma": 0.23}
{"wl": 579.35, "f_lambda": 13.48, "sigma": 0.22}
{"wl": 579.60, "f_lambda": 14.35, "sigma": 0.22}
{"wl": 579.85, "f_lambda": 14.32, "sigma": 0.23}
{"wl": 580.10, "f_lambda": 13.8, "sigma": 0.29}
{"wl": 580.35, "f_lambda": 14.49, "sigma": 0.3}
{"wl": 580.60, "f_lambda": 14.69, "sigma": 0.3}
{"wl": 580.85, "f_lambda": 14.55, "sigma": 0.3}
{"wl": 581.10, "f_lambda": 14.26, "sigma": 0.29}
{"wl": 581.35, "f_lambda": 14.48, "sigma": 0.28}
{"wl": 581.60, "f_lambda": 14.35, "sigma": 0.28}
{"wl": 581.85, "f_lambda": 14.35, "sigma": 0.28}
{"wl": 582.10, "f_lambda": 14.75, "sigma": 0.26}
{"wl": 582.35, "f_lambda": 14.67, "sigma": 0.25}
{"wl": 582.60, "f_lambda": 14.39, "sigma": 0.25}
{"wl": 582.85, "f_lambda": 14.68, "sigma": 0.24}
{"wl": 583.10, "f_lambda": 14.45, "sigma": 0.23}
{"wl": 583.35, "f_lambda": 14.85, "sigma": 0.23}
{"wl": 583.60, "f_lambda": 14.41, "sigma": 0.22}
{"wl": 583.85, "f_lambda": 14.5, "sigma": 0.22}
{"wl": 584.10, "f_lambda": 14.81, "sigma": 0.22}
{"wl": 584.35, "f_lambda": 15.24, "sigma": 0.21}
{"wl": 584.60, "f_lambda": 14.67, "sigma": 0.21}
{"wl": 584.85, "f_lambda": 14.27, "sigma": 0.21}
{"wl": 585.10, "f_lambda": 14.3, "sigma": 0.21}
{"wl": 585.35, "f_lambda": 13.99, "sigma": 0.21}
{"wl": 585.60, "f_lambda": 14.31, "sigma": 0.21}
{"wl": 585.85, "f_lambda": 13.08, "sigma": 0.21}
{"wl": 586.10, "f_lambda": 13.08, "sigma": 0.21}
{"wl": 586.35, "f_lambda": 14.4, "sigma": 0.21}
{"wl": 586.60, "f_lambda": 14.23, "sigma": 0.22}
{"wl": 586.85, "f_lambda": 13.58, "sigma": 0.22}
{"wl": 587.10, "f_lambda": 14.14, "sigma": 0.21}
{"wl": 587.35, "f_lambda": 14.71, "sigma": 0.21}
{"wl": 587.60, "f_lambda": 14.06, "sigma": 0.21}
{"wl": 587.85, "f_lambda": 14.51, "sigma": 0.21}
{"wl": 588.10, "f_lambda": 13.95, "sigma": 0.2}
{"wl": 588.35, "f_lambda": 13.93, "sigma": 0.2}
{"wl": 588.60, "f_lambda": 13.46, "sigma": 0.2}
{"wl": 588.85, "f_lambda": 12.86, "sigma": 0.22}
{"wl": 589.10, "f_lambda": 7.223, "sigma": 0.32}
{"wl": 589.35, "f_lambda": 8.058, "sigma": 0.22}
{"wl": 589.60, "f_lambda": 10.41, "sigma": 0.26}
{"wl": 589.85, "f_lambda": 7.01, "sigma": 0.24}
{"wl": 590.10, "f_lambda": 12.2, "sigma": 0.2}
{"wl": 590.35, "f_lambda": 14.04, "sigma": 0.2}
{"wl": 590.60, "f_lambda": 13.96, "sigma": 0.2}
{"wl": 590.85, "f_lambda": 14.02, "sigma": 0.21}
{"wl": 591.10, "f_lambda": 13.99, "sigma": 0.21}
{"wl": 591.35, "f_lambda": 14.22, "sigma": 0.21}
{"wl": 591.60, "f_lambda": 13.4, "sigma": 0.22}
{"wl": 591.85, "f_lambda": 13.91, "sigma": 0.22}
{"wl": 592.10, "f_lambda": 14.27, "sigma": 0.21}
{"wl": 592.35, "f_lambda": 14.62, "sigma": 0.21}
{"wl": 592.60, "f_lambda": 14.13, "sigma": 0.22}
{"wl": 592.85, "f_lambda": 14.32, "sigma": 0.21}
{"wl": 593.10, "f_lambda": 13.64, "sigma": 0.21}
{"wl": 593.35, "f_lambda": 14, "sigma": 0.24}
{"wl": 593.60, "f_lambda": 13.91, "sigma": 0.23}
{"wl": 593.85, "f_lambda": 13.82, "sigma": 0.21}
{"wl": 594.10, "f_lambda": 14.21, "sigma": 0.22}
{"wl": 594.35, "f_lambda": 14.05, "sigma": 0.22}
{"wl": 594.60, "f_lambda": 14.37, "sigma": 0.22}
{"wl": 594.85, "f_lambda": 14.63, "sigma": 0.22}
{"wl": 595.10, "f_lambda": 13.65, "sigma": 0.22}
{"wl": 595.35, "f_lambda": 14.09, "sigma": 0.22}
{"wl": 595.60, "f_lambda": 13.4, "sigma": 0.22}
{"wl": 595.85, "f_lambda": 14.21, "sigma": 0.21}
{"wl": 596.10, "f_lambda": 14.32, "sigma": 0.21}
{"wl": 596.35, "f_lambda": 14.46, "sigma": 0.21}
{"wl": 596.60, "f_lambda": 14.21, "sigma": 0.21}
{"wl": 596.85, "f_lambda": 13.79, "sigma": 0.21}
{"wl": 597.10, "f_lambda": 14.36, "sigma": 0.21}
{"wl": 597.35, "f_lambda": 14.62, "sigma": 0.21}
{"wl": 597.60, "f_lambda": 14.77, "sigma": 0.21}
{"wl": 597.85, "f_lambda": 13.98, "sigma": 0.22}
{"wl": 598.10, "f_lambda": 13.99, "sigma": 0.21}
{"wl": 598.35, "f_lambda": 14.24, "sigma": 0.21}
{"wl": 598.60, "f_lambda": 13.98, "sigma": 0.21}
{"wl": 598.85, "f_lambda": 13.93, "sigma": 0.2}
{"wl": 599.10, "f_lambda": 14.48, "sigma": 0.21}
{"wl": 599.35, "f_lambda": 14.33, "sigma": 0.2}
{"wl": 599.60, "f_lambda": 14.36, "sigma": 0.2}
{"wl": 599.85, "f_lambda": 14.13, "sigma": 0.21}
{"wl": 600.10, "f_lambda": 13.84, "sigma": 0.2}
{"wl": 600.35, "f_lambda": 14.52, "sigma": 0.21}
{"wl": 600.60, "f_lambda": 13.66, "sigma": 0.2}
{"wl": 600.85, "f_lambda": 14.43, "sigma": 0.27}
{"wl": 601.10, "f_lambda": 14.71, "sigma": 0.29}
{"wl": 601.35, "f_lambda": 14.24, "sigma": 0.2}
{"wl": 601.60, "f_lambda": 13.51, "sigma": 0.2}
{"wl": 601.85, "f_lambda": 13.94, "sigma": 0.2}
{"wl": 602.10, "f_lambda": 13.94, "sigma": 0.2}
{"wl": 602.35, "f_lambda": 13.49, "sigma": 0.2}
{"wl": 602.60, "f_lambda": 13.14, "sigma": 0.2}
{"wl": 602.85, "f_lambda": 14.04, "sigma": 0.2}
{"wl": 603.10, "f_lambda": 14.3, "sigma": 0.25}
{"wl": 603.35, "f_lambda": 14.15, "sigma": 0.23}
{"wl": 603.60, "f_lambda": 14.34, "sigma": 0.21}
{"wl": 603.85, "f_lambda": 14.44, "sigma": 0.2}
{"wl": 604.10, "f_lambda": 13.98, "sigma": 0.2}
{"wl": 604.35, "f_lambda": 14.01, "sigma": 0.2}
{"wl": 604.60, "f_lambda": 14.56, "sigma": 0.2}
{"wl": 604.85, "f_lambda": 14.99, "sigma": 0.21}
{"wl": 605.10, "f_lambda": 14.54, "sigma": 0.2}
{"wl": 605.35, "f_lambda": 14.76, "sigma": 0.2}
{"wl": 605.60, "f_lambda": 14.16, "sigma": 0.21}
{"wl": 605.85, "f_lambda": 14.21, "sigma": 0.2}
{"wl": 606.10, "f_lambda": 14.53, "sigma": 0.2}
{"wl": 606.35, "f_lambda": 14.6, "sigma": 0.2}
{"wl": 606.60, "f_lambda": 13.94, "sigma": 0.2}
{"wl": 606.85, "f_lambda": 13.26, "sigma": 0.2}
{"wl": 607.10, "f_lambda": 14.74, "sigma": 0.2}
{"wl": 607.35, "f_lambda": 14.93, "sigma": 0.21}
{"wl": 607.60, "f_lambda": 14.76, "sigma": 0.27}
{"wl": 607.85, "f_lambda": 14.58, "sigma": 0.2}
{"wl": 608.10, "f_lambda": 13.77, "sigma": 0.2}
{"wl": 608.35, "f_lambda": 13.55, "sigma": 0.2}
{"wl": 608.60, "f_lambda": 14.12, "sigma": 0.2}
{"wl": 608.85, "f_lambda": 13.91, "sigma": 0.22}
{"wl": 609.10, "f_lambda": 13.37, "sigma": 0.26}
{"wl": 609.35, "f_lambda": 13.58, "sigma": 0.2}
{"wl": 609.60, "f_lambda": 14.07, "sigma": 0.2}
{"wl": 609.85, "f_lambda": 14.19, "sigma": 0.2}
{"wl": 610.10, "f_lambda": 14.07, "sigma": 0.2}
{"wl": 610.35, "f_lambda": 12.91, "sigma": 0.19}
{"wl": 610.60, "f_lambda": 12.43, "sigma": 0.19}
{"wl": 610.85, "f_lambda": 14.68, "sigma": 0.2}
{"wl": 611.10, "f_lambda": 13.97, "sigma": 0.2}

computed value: 1.1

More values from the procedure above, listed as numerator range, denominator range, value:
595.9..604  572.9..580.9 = 1.08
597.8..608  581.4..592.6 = 1.10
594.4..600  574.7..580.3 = 1.08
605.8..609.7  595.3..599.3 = 1.03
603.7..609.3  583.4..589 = 1.08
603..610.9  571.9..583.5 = 1.10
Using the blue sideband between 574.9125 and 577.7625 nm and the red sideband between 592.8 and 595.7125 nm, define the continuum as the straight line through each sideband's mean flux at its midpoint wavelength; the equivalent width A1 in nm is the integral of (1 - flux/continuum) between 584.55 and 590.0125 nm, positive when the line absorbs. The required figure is 0.44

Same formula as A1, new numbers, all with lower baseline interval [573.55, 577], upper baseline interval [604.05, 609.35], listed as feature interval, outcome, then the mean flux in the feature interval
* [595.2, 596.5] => 0.01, 14.1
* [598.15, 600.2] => 0.01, 14.2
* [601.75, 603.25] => 0.04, 13.8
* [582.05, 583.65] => -0.05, 14.6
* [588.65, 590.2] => 0.48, 9.77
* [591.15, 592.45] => 0.01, 14.1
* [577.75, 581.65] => 0.02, 14.1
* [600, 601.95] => 0.02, 14.1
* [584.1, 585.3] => -0.03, 14.6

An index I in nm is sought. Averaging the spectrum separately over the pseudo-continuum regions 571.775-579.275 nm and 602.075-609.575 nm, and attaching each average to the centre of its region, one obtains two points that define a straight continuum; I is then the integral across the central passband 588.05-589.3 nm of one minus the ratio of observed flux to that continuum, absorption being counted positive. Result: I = 0.19 nm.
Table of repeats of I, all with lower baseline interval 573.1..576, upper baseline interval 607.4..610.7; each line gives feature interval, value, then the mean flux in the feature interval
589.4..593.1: 0.253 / 13.1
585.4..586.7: 0.027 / 13.8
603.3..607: -0.114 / 14.3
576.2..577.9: 0.027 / 14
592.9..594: 0.011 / 13.9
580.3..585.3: -0.139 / 14.6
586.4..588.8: 0.010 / 14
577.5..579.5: 0.057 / 13.8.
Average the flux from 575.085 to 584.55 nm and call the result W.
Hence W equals 14.2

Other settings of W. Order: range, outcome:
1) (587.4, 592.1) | 12.6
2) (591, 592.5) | 14.1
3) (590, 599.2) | 14.1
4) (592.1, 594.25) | 14.1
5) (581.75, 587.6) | 14.3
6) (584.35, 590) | 13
